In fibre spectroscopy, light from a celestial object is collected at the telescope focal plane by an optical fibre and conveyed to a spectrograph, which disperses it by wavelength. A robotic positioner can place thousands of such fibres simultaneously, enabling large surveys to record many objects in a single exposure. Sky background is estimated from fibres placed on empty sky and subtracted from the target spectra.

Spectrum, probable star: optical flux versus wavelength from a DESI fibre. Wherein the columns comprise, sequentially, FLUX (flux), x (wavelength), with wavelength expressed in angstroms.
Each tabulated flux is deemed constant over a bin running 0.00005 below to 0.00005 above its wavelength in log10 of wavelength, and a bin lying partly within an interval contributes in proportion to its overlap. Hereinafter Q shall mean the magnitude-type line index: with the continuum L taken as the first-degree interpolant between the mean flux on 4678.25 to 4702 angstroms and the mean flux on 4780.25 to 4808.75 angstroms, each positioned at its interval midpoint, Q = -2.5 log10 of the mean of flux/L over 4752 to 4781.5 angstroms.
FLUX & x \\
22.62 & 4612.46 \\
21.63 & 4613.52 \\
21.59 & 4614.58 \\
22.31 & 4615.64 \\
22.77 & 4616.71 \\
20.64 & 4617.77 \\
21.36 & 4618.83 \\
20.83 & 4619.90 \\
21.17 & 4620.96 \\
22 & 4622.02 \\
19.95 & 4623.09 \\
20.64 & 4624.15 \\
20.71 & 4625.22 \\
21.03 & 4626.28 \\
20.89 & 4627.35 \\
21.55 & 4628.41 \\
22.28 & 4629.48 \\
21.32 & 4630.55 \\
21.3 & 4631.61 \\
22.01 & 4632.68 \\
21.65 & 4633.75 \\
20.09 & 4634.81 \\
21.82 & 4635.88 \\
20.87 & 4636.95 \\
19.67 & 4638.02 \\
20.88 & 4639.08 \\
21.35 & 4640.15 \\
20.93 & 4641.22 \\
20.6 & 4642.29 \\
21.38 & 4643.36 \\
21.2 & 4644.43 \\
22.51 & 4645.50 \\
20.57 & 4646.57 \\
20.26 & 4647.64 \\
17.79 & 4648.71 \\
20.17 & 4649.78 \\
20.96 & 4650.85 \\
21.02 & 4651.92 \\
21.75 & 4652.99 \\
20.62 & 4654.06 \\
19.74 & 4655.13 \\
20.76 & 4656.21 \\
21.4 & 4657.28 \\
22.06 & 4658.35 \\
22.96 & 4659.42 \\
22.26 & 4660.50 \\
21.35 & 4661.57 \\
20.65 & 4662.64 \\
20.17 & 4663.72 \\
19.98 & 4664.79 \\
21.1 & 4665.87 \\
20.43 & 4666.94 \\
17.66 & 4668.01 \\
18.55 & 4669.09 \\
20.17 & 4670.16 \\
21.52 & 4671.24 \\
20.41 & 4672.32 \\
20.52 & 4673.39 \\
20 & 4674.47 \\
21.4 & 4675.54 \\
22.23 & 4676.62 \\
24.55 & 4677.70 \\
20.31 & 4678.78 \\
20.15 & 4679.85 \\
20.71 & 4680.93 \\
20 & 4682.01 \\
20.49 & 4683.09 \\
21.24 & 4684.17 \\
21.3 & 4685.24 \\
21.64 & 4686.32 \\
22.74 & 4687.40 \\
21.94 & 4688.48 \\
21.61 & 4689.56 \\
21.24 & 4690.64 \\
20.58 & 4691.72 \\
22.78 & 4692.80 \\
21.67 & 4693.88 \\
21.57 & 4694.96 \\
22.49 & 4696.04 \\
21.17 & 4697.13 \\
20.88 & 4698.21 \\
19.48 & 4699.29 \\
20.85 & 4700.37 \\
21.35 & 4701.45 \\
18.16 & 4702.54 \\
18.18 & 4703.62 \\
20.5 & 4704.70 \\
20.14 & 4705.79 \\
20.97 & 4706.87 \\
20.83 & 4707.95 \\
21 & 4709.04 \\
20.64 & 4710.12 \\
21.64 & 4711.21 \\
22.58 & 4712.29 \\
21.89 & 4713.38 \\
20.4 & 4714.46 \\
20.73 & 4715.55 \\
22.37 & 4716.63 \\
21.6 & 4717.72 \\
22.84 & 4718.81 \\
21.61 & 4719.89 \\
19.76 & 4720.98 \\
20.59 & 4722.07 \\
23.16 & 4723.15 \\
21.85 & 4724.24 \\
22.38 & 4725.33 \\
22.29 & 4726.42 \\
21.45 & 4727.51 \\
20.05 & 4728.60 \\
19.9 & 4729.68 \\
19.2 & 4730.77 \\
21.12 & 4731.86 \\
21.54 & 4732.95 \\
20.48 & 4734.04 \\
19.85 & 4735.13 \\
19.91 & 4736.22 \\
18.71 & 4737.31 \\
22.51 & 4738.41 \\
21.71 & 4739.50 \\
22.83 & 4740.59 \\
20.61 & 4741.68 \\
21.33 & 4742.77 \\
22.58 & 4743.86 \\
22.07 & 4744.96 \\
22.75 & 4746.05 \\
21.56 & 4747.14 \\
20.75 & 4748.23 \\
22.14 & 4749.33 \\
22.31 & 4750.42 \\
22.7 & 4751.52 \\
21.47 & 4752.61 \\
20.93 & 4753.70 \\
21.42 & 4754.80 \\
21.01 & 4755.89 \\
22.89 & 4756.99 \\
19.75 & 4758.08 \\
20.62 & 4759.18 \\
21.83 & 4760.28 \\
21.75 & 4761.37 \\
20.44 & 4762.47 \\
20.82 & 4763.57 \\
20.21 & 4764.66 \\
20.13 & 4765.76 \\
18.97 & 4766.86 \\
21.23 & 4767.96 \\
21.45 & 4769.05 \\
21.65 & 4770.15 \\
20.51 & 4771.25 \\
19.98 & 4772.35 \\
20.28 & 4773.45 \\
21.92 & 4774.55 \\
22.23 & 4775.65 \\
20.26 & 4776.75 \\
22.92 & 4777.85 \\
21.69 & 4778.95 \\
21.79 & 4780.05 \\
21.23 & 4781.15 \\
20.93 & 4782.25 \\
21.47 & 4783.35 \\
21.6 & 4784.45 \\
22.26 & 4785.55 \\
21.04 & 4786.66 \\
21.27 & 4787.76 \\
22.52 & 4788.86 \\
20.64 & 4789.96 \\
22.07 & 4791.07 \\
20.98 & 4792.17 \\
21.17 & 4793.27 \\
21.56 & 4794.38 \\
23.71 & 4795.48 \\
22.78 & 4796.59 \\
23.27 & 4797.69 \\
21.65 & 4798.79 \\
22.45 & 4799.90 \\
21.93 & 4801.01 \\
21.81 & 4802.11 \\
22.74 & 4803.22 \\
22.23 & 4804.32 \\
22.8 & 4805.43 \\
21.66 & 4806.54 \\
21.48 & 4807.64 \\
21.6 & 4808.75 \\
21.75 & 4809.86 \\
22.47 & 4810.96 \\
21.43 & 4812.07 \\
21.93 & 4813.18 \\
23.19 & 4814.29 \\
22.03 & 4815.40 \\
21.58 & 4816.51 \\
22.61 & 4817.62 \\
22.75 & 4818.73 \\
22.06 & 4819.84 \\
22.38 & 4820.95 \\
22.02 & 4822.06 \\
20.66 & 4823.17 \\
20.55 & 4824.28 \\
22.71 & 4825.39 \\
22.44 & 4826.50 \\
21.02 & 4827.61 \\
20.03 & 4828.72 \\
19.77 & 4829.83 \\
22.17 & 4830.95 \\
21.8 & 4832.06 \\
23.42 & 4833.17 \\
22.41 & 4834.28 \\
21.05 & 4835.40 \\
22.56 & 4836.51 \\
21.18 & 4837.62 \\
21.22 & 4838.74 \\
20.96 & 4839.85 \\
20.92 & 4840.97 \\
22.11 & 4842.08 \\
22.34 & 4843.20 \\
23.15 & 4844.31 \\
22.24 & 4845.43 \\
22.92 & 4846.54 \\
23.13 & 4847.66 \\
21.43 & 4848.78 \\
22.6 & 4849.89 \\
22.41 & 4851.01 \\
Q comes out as 0.03 mag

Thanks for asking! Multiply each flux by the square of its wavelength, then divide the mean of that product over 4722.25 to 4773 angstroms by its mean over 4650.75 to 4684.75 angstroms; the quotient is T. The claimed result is 1.05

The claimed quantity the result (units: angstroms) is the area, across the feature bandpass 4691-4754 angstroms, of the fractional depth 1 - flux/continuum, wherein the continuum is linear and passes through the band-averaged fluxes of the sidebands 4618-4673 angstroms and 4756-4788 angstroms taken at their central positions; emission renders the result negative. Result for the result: -0.5 angstroms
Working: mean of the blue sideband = 20.9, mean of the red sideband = 21.1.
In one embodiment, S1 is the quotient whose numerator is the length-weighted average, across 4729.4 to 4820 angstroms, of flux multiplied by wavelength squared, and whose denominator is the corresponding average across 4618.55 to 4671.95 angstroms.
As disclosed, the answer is 1.1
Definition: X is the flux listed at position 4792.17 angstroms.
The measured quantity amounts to 20.98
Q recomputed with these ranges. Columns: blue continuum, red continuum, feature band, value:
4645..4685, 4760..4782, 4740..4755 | -0.04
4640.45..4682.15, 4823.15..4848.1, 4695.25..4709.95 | 0.03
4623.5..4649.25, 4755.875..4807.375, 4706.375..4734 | 0.00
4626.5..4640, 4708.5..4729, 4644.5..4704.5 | 0.02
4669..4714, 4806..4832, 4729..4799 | 0.01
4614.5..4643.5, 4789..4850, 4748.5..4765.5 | 0.02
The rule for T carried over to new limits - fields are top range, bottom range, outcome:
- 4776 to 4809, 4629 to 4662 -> 1.10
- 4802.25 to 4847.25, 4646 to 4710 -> 1.12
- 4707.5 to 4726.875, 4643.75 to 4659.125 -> 1.07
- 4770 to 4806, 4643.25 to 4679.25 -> 1.10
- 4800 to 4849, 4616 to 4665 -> 1.13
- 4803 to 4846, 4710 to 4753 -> 1.06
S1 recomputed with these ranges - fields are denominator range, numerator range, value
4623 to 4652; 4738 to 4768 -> 1.07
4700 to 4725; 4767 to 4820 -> 1.07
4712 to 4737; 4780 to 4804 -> 1.06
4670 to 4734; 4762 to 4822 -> 1.07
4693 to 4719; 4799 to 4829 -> 1.09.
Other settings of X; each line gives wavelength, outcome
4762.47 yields 20.44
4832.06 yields 21.8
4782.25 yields 20.93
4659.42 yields 22.96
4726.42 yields 22.29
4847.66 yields 23.13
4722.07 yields 20.59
